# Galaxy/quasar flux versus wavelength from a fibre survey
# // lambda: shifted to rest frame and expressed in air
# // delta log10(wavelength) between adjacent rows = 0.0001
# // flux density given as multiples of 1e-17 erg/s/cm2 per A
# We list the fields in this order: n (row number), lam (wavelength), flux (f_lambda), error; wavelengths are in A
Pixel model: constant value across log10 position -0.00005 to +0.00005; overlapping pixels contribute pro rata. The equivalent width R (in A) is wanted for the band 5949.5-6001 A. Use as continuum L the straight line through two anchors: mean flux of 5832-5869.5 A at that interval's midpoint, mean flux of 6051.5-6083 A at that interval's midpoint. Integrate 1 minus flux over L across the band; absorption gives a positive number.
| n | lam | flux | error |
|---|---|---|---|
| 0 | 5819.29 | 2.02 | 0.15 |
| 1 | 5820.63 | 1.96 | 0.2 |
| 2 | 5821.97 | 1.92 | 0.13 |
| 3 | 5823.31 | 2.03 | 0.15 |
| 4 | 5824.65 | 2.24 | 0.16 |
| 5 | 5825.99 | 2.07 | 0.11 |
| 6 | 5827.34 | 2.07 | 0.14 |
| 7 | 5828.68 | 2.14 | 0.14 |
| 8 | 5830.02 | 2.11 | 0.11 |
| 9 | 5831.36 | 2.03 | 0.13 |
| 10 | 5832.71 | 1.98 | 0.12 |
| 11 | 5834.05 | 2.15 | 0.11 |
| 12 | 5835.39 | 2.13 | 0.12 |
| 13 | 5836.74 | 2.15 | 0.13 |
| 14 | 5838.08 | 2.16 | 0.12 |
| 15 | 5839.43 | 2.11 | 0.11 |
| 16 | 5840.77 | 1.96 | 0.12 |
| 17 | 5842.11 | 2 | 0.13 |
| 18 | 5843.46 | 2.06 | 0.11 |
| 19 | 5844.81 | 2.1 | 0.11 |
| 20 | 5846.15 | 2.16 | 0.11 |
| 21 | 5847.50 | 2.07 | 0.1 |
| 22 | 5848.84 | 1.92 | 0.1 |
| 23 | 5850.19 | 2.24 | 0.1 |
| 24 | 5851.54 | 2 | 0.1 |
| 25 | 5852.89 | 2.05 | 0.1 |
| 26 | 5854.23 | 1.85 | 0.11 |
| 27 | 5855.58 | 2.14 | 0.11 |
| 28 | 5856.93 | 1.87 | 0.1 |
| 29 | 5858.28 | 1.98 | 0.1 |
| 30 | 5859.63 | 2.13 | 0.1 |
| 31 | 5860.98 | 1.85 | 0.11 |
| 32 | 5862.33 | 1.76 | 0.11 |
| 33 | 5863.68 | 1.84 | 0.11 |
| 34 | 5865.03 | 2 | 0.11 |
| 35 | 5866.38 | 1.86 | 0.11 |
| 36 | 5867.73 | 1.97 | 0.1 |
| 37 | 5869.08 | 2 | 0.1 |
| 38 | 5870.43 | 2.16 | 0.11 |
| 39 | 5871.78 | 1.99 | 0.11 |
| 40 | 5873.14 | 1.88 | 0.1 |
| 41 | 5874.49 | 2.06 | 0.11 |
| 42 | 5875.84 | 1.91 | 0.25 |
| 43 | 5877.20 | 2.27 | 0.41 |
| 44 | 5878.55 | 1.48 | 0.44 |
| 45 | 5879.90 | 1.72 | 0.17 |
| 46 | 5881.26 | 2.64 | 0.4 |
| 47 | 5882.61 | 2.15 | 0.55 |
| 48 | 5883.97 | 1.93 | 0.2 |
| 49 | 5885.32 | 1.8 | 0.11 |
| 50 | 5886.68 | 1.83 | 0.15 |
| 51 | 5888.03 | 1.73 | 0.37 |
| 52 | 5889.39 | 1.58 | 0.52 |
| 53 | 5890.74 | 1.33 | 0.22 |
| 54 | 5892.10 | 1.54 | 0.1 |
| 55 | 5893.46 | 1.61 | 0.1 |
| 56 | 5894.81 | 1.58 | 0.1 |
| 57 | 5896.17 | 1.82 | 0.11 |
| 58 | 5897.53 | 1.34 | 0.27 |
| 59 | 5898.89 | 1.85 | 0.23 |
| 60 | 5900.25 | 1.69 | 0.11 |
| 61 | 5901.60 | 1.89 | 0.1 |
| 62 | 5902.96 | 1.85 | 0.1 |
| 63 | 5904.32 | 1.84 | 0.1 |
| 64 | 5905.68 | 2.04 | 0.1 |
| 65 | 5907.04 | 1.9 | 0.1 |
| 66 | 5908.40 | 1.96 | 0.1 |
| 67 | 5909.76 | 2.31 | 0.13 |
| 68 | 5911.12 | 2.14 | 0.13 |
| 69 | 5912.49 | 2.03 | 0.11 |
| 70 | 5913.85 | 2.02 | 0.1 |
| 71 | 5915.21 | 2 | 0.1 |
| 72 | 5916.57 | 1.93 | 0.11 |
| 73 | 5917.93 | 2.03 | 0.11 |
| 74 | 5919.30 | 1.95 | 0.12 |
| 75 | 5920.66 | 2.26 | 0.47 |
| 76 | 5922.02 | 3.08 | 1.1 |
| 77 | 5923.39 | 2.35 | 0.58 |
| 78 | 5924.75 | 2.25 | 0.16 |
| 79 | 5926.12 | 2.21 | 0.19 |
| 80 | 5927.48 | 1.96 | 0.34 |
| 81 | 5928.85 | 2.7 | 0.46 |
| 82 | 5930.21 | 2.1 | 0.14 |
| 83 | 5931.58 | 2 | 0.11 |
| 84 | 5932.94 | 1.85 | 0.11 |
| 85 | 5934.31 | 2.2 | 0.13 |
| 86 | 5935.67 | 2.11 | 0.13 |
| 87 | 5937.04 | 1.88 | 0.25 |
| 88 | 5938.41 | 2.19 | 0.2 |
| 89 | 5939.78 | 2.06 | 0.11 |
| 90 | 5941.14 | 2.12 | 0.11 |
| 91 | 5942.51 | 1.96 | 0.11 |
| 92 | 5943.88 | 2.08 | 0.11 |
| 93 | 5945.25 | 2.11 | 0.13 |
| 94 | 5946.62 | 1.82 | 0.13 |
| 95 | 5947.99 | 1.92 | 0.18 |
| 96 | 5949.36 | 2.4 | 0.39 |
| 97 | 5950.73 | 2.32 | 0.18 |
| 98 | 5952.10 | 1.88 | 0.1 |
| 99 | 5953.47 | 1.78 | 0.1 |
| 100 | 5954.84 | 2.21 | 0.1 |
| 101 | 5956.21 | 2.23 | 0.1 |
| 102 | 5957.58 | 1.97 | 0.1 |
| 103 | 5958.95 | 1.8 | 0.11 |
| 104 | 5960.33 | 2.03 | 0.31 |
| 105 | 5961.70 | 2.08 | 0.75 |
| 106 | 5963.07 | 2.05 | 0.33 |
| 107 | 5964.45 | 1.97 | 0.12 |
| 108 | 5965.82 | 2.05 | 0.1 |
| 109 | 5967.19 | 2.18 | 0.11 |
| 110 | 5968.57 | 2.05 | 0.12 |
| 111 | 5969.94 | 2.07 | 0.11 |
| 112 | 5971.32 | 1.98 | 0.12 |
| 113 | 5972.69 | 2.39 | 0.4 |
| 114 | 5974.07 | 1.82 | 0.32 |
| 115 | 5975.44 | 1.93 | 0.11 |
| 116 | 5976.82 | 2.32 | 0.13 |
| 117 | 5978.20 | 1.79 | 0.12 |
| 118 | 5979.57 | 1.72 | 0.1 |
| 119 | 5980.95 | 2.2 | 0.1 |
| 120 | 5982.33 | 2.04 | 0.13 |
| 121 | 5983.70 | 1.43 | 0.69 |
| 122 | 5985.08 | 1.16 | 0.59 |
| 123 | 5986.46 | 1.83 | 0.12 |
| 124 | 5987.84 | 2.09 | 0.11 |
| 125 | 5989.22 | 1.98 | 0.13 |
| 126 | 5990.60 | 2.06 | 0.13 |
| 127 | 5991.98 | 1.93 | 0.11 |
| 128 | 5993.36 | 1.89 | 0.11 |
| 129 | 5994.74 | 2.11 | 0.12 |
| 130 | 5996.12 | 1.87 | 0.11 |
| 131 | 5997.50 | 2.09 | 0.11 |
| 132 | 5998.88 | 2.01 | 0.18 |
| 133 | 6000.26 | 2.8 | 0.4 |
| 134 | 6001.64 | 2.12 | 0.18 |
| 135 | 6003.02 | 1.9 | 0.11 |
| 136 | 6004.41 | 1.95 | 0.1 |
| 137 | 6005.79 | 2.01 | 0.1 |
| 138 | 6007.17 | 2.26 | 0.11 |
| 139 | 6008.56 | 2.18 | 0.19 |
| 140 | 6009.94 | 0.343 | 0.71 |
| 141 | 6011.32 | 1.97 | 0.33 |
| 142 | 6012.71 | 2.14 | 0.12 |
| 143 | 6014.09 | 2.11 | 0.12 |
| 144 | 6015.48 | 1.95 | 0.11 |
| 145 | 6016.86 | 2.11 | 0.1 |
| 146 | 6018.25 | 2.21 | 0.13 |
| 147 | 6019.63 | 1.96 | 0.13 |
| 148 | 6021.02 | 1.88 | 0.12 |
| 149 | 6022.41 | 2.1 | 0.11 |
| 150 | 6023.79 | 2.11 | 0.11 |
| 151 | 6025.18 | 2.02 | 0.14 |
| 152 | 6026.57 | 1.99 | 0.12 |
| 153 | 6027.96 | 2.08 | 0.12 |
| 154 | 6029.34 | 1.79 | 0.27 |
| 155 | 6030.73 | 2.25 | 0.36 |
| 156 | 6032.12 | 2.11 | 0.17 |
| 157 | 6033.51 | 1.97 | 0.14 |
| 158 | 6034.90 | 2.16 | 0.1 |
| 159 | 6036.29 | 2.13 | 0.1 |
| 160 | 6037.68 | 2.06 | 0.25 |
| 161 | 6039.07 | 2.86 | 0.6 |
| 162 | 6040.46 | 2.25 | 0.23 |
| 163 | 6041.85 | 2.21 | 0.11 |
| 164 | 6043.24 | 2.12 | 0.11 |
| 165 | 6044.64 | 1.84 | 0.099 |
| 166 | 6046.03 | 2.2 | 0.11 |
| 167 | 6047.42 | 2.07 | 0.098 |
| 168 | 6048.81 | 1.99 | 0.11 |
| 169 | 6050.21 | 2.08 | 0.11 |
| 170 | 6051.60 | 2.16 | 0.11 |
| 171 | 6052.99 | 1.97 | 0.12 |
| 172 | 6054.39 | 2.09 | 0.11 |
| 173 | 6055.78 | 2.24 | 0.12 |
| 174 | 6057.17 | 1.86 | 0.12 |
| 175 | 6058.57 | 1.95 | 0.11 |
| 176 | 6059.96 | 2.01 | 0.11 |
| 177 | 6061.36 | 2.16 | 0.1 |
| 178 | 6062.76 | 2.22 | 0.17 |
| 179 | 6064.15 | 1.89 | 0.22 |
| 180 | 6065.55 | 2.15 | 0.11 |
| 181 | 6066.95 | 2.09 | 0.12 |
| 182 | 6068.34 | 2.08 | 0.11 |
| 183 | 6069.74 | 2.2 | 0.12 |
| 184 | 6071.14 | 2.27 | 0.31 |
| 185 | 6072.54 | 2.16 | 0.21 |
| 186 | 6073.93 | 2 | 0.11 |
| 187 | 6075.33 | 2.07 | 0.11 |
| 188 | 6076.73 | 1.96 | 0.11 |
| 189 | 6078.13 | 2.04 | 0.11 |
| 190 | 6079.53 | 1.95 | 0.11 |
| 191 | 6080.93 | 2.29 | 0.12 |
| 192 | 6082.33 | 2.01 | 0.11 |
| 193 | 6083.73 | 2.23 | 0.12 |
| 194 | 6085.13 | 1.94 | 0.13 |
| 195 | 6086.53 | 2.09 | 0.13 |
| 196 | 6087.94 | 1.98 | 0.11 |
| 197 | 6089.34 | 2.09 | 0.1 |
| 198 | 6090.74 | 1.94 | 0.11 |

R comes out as 1.1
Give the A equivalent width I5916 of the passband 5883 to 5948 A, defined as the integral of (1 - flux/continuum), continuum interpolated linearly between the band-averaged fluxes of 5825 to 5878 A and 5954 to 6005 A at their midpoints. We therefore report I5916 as 1.3 A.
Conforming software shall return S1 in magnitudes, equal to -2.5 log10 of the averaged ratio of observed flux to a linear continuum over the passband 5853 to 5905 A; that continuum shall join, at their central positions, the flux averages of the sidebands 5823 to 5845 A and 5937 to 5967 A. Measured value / 0.12 mag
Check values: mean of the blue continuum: 2.09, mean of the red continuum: 2.05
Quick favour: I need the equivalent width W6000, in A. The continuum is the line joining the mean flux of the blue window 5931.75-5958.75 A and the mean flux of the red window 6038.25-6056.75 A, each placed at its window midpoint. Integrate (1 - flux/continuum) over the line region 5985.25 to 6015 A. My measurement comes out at 2.0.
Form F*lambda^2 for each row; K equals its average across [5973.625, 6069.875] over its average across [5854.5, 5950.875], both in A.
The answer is 1.1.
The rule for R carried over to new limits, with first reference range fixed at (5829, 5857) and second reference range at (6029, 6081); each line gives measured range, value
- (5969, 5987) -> 1.6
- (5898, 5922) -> 0.8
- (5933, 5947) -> 0.2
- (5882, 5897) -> 2.6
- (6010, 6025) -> 0.8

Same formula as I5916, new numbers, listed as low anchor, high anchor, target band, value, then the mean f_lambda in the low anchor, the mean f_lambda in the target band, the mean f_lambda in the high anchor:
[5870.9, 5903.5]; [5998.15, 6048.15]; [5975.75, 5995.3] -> 1.0 A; 1.81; 1.9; 2.06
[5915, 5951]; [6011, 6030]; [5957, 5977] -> 0.6 A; 2.14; 2.04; 2.03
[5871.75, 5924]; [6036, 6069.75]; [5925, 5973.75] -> -2.1 A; 1.93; 2.08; 2.11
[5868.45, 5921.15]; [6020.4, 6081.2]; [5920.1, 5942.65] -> -3.0 A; 1.9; 2.2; 2.09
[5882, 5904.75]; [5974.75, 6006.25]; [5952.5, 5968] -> -1.1 A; 1.72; 2.03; 1.97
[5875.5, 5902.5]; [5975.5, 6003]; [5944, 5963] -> -1.4 A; 1.78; 2.04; 1.97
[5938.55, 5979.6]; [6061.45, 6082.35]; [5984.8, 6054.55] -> 1.3 A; 2.04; 2.03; 2.1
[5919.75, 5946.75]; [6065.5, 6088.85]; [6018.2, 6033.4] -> 0.6 A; 2.17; 2.04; 2.09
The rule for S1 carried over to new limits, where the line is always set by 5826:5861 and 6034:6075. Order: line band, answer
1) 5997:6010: 0.03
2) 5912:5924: -0.05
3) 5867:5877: 0.03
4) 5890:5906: 0.22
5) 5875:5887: 0.05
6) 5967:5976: 0.02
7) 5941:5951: 0.00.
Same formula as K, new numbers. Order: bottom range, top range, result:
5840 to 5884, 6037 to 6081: 1.12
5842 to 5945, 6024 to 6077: 1.11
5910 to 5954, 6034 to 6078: 1.04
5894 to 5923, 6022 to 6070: 1.11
